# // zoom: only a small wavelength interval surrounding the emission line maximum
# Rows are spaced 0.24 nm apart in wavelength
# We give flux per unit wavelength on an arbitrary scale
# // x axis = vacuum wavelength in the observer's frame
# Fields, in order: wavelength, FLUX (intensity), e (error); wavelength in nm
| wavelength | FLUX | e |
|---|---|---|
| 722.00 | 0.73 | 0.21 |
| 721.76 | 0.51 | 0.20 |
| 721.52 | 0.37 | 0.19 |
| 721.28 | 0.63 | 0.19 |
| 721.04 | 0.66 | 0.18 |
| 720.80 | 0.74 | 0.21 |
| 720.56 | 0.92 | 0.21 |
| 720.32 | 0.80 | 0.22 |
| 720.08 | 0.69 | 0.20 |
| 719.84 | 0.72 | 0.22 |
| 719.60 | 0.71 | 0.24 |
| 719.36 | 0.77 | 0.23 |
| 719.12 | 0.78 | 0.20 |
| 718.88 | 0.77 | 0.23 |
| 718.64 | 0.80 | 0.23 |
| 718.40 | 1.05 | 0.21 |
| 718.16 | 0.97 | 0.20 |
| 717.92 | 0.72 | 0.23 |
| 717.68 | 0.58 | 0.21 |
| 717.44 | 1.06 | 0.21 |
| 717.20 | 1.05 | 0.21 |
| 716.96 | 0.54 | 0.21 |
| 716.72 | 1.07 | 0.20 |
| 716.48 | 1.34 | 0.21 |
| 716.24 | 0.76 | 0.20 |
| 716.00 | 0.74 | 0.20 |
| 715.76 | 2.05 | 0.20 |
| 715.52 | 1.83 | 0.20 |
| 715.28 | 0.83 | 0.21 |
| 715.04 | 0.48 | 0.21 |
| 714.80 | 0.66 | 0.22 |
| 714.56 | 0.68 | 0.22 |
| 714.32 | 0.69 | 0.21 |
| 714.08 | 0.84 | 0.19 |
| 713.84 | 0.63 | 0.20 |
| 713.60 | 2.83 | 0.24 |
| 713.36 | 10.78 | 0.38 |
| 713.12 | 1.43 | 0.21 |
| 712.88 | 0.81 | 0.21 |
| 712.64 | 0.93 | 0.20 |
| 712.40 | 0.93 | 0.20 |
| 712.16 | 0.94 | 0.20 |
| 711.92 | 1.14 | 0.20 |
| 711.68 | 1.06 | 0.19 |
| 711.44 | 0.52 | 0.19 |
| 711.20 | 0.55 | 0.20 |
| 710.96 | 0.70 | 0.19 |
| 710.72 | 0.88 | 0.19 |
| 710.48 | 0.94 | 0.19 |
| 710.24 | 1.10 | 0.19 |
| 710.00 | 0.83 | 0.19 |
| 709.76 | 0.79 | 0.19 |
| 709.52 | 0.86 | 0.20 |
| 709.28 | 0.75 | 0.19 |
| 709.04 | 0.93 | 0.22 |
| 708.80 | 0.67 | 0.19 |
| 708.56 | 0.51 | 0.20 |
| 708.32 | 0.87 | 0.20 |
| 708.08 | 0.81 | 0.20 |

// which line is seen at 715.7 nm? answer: [N II]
